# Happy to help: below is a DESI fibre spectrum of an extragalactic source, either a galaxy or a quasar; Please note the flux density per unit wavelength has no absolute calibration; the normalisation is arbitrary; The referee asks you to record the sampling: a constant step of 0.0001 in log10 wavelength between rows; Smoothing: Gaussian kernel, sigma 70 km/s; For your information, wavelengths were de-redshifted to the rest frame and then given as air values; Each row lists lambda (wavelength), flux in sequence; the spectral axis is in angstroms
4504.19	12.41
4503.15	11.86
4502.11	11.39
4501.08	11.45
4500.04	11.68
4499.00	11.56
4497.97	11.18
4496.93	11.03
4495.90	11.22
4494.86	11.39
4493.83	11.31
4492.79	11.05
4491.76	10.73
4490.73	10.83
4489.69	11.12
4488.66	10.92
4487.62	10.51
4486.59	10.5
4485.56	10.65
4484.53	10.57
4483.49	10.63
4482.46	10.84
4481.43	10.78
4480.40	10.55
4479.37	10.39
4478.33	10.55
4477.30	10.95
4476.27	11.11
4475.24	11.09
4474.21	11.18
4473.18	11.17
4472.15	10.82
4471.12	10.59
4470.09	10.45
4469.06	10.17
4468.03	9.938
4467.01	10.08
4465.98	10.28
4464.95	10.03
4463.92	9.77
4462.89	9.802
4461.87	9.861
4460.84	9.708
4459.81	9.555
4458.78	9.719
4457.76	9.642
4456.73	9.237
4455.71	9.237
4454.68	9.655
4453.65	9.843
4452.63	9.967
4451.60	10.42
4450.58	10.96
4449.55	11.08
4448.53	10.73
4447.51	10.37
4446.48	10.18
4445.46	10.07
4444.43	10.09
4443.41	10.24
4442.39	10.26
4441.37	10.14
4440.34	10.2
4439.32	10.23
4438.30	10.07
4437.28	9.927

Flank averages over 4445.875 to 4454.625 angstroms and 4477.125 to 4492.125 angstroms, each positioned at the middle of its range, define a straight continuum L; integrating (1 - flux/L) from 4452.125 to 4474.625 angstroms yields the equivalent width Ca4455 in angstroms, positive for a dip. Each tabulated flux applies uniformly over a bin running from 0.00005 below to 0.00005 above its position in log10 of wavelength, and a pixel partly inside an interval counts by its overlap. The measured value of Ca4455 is 1.0 angstroms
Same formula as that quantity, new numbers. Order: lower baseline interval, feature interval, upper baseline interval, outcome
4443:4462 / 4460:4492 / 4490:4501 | 0.4 angstroms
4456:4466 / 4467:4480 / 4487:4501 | -0.5 angstroms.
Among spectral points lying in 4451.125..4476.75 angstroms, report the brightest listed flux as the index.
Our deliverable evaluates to 11.18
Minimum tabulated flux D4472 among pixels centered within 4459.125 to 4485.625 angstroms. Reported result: 9.555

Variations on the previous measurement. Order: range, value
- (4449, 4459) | 9.237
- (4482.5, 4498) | 10.5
